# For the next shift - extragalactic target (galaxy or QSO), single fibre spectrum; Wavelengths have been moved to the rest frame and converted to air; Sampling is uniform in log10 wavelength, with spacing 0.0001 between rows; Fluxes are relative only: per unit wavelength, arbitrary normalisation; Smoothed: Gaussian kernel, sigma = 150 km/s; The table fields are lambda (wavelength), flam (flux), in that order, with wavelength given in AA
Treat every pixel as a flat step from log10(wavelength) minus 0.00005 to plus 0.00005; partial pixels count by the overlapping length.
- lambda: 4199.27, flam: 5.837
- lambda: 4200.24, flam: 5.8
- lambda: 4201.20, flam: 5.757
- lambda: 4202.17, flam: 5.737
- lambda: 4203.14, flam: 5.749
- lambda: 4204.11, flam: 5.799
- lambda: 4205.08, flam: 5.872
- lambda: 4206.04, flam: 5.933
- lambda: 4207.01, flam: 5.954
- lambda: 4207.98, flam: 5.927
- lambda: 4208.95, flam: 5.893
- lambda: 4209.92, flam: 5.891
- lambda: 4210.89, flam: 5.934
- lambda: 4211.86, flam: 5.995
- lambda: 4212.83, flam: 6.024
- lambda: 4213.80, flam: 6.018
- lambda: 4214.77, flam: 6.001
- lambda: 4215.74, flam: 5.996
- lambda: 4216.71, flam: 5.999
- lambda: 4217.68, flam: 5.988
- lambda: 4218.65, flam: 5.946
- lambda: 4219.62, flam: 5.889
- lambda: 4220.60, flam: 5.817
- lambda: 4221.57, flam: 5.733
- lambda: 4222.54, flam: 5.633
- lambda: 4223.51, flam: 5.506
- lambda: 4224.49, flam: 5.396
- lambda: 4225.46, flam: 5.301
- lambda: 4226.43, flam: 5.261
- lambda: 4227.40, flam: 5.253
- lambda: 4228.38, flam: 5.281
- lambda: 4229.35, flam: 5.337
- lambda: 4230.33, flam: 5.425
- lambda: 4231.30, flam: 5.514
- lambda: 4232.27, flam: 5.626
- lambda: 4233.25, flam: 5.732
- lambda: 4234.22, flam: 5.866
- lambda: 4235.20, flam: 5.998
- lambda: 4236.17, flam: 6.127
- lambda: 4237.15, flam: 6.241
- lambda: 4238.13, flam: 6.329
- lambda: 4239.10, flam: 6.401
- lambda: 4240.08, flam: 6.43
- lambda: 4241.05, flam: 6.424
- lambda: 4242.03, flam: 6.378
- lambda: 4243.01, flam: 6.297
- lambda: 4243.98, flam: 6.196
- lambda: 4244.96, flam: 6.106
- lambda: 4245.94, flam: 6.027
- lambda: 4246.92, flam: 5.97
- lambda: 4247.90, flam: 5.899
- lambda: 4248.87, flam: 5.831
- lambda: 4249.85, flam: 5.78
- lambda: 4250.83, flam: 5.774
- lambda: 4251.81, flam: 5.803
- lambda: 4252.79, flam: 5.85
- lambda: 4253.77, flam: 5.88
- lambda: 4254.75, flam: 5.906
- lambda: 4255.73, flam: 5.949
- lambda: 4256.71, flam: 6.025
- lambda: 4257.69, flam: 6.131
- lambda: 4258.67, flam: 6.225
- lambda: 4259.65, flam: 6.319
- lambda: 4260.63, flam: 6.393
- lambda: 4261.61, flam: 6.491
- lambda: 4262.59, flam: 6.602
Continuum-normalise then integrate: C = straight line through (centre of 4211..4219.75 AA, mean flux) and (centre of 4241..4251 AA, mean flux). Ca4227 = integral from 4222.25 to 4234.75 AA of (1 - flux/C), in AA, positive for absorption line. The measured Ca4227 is 1.1 AA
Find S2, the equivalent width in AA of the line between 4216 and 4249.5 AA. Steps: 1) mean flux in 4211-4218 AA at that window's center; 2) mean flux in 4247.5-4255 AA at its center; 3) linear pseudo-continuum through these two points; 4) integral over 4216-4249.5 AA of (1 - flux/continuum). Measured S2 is 0.3 AA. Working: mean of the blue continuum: 6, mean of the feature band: 5.86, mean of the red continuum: 5.84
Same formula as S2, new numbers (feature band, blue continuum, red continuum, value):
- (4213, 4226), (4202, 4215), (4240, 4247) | 0.5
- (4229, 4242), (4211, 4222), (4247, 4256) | -0.2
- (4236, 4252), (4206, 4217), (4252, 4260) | -0.3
